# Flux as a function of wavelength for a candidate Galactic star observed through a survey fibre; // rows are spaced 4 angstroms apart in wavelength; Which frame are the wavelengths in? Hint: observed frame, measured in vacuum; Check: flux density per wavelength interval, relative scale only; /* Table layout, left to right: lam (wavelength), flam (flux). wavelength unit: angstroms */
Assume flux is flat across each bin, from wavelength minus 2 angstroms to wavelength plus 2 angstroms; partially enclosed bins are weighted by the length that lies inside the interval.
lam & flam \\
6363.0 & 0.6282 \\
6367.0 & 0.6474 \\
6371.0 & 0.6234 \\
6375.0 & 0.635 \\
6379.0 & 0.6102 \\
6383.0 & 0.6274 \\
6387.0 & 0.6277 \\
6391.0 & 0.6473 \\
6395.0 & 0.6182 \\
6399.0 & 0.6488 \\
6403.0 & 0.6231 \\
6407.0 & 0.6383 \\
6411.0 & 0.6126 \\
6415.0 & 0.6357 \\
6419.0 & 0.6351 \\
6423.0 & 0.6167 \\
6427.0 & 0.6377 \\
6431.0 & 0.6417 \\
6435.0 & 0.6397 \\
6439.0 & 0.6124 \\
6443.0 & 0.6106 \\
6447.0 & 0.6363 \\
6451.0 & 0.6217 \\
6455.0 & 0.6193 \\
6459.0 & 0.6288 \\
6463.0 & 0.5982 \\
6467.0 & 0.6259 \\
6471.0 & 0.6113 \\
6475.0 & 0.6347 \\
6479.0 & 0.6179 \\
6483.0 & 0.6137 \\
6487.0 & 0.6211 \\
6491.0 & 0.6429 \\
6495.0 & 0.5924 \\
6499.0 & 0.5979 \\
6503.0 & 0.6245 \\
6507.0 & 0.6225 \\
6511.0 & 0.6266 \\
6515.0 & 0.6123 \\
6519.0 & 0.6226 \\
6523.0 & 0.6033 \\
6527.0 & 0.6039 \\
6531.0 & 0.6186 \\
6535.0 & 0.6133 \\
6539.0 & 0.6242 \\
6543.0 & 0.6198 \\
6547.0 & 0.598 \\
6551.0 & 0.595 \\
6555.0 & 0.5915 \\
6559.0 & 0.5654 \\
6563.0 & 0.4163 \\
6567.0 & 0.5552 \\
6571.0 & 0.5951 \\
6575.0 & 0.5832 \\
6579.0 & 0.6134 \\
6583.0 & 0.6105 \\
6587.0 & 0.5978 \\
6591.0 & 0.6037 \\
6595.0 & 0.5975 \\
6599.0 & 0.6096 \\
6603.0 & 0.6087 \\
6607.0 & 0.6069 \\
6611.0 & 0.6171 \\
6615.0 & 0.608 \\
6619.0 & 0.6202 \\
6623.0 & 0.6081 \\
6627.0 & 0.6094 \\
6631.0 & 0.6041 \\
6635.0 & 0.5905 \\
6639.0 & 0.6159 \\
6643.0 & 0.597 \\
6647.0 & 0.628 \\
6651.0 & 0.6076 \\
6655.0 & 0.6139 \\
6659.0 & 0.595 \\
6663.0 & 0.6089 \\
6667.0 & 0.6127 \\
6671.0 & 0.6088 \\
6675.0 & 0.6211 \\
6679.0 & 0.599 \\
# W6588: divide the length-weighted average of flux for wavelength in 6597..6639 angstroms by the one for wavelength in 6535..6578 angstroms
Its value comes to 1.1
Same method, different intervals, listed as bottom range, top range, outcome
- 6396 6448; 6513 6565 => 0.94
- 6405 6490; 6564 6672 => 0.97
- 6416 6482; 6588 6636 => 0.97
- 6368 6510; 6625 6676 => 0.97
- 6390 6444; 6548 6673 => 0.95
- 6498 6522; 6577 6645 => 0.98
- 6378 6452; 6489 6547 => 0.98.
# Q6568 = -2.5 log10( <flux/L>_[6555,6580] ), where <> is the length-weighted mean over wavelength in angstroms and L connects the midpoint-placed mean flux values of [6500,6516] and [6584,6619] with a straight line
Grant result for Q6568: 0.105 mag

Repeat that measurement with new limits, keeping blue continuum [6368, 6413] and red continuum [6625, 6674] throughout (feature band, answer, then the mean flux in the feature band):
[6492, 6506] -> 0.02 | 0.609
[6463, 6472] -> 0.01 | 0.615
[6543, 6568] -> 0.11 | 0.559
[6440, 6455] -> 0.00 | 0.622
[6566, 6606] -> 0.03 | 0.599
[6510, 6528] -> 0.01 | 0.614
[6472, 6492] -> -0.01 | 0.624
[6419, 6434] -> -0.01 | 0.633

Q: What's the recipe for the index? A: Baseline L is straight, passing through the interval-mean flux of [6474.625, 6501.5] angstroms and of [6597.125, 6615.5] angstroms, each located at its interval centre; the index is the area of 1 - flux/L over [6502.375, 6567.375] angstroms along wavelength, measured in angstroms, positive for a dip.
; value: 1.98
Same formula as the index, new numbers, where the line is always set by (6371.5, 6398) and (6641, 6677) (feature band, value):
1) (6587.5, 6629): 0.3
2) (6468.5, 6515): 0.2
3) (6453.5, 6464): 0.1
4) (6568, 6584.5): 0.5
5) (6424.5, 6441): -0.2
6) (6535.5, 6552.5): 0.2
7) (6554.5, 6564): 1.4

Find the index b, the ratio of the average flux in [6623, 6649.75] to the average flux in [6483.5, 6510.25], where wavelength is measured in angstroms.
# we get 1.0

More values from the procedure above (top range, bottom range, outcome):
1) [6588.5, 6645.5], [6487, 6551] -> 0.99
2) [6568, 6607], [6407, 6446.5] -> 0.96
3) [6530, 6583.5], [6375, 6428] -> 0.93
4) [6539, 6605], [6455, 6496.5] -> 0.95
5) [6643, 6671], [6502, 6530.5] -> 0.99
